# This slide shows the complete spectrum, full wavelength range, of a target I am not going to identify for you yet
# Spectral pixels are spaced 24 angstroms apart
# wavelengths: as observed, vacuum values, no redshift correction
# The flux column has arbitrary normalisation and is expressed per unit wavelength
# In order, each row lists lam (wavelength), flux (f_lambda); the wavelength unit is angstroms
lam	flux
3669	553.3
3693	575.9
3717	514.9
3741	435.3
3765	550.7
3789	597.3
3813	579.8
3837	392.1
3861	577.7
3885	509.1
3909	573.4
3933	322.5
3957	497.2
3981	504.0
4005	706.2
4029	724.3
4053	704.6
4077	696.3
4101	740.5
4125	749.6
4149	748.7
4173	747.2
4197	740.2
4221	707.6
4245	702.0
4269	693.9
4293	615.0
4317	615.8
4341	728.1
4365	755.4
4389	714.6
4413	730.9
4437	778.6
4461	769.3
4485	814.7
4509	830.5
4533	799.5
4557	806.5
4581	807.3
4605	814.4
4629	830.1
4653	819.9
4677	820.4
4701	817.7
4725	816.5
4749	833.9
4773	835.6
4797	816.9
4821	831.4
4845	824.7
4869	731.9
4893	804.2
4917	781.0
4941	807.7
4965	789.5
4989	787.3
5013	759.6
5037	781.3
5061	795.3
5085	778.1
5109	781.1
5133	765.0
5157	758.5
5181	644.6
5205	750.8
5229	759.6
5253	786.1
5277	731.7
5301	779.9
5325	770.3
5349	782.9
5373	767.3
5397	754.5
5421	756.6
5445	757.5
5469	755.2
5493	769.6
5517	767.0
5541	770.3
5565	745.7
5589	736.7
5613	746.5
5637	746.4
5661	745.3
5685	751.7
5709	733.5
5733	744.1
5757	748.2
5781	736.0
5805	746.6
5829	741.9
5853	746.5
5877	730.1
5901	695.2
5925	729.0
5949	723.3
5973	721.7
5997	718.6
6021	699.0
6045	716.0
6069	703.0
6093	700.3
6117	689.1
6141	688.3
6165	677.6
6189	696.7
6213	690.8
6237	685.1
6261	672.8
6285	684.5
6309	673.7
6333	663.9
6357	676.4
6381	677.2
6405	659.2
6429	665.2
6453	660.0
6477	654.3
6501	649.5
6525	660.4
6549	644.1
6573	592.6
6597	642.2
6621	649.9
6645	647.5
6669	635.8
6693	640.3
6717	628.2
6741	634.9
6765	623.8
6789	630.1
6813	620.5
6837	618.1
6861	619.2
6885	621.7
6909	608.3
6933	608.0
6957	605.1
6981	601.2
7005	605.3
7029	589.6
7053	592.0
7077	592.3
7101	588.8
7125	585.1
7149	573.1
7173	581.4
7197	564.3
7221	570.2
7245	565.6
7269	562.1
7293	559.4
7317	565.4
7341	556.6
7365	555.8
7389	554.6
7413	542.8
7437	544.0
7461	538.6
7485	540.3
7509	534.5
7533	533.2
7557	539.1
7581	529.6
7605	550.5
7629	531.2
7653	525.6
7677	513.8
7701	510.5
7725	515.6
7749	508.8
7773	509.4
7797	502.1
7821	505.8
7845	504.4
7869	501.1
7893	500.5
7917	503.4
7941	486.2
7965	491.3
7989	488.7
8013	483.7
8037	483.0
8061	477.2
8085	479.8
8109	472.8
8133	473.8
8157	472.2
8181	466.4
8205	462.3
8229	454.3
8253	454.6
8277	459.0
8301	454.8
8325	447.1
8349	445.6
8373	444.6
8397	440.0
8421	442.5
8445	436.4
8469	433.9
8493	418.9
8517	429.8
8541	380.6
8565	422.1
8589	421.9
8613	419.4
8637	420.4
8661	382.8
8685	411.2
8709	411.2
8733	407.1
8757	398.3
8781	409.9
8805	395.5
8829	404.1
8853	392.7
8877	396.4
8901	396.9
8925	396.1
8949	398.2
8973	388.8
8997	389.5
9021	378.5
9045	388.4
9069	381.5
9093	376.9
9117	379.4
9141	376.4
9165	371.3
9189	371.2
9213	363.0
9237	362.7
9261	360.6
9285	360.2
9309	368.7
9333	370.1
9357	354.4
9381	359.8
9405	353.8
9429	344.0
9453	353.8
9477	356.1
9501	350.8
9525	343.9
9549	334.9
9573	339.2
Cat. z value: 0.000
